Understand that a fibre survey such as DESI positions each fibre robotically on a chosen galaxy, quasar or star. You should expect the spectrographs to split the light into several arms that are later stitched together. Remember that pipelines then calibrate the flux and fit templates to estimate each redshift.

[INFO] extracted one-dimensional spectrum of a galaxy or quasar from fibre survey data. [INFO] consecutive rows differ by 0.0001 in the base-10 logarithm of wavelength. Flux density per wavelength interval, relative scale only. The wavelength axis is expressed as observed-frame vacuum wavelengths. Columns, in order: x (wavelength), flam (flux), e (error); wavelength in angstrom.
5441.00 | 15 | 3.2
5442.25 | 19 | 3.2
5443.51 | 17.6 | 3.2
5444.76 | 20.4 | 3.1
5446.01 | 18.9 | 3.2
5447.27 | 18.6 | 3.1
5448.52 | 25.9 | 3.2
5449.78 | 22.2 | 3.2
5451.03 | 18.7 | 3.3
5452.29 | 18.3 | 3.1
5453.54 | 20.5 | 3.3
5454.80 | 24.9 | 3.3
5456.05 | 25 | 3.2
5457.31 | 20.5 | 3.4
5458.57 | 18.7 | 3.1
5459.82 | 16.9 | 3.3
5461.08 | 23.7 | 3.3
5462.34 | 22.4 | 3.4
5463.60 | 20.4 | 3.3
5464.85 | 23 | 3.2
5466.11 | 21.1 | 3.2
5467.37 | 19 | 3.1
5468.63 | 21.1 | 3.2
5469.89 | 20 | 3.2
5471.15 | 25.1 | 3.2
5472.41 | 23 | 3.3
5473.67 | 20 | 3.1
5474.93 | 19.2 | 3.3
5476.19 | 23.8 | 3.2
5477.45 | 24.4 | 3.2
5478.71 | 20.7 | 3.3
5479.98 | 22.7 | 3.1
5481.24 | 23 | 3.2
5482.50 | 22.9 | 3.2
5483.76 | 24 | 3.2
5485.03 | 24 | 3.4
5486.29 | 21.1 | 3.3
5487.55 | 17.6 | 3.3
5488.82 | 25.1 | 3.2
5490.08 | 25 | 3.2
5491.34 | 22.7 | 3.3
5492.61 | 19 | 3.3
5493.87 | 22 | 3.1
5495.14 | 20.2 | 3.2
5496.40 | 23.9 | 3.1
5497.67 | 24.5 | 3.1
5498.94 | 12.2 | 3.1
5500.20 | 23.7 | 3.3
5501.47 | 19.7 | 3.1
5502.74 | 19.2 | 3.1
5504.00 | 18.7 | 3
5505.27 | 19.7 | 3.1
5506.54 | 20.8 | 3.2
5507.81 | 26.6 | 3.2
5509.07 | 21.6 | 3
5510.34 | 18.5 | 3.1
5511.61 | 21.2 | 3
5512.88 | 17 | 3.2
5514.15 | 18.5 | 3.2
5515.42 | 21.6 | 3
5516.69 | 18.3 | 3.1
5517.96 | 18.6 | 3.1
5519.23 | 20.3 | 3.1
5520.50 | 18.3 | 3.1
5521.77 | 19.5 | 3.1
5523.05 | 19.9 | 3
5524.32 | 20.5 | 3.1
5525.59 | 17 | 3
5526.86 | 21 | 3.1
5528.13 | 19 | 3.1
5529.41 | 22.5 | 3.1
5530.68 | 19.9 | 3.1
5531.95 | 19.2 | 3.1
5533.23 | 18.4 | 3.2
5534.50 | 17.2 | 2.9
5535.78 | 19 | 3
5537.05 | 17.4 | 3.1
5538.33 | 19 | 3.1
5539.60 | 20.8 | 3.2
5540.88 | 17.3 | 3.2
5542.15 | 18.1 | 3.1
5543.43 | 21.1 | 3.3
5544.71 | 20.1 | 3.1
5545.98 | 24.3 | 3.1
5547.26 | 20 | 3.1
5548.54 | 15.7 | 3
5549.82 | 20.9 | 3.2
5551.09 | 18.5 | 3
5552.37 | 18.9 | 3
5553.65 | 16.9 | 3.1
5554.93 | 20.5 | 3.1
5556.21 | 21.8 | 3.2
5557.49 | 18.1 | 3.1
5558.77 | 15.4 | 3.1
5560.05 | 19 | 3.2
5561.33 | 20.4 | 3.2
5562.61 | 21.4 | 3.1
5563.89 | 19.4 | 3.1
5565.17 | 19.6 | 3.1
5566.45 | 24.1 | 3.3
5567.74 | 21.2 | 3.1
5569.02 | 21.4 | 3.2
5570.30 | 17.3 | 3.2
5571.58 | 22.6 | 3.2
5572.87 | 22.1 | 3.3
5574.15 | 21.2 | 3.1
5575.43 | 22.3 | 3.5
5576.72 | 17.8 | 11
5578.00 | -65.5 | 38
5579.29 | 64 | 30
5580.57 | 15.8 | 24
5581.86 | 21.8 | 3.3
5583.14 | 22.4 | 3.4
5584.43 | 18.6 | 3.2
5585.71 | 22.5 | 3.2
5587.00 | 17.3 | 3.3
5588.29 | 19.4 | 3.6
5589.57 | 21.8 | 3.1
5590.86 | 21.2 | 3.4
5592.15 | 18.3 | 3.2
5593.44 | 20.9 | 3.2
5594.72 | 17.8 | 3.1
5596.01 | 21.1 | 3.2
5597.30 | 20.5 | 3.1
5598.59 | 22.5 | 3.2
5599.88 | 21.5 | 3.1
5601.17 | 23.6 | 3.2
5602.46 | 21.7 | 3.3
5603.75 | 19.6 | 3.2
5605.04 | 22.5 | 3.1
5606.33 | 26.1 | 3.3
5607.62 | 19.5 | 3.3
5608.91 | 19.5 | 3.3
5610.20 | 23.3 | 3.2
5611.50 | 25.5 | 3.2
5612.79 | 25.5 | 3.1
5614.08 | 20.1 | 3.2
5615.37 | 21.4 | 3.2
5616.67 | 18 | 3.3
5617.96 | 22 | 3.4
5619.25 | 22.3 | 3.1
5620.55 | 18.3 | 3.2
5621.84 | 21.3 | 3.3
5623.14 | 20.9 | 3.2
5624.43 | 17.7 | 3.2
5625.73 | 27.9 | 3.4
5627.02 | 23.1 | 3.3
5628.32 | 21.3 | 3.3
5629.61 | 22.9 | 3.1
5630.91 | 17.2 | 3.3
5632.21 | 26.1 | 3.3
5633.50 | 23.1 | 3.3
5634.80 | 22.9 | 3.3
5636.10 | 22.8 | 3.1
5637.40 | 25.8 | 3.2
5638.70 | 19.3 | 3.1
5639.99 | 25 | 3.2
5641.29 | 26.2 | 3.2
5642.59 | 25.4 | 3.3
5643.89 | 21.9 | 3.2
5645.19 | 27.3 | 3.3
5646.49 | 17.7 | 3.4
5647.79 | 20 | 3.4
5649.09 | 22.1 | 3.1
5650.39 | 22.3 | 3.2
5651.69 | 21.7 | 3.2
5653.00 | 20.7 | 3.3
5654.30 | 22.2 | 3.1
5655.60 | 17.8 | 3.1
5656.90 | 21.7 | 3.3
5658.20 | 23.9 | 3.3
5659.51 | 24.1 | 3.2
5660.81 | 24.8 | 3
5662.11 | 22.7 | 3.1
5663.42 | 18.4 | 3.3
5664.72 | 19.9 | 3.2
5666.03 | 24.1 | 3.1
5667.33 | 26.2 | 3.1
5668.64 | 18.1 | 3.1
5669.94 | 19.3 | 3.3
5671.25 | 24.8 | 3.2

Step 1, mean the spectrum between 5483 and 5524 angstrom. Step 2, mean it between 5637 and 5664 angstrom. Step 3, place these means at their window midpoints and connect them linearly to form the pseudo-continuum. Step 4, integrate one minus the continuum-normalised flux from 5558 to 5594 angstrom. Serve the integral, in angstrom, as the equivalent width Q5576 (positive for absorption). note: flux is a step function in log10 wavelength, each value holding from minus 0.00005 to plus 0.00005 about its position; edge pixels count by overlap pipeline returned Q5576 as 4.77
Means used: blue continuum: 20.7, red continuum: 22.4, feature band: 18.7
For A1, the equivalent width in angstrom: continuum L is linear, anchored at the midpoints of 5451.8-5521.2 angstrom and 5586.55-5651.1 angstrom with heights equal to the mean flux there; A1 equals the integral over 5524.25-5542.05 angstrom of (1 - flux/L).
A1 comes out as 1.9 angstrom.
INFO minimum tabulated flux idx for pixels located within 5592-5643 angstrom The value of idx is 17.2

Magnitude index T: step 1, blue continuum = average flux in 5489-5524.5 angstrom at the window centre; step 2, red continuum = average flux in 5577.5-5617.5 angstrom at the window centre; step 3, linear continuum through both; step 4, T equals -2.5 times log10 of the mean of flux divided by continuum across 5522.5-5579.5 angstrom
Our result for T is 0.098 mag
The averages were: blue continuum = 20.5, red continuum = 19.9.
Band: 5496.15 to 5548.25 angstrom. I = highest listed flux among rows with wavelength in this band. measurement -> 26.6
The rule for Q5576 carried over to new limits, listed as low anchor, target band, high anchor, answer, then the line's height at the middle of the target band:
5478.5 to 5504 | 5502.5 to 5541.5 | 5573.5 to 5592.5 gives 1.1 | 20.1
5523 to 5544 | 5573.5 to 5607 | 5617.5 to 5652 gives 3.1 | 21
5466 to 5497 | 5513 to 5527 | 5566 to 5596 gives 1.0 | 20.7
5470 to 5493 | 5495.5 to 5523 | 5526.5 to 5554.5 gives 1.1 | 20.9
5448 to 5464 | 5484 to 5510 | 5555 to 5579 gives -2.5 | 19.5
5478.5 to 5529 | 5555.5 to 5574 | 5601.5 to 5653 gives 1.0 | 21.5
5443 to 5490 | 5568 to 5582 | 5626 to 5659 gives 3.6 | 22.1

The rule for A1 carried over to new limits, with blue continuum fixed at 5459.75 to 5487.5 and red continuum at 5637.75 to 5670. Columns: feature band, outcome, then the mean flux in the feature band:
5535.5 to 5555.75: 2.49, 19.3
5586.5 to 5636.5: 1.41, 21.5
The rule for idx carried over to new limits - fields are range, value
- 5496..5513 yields 12.2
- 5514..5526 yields 17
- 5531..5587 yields -65.5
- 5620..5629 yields 17.7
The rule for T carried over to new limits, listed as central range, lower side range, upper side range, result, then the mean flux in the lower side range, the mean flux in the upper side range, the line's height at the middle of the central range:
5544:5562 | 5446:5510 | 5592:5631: 0.12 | 21.5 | 21.5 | 21.5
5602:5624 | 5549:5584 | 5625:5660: -0.03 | 18.5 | 22.7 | 21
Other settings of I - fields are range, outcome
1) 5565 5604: 64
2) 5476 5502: 25.1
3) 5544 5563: 24.3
